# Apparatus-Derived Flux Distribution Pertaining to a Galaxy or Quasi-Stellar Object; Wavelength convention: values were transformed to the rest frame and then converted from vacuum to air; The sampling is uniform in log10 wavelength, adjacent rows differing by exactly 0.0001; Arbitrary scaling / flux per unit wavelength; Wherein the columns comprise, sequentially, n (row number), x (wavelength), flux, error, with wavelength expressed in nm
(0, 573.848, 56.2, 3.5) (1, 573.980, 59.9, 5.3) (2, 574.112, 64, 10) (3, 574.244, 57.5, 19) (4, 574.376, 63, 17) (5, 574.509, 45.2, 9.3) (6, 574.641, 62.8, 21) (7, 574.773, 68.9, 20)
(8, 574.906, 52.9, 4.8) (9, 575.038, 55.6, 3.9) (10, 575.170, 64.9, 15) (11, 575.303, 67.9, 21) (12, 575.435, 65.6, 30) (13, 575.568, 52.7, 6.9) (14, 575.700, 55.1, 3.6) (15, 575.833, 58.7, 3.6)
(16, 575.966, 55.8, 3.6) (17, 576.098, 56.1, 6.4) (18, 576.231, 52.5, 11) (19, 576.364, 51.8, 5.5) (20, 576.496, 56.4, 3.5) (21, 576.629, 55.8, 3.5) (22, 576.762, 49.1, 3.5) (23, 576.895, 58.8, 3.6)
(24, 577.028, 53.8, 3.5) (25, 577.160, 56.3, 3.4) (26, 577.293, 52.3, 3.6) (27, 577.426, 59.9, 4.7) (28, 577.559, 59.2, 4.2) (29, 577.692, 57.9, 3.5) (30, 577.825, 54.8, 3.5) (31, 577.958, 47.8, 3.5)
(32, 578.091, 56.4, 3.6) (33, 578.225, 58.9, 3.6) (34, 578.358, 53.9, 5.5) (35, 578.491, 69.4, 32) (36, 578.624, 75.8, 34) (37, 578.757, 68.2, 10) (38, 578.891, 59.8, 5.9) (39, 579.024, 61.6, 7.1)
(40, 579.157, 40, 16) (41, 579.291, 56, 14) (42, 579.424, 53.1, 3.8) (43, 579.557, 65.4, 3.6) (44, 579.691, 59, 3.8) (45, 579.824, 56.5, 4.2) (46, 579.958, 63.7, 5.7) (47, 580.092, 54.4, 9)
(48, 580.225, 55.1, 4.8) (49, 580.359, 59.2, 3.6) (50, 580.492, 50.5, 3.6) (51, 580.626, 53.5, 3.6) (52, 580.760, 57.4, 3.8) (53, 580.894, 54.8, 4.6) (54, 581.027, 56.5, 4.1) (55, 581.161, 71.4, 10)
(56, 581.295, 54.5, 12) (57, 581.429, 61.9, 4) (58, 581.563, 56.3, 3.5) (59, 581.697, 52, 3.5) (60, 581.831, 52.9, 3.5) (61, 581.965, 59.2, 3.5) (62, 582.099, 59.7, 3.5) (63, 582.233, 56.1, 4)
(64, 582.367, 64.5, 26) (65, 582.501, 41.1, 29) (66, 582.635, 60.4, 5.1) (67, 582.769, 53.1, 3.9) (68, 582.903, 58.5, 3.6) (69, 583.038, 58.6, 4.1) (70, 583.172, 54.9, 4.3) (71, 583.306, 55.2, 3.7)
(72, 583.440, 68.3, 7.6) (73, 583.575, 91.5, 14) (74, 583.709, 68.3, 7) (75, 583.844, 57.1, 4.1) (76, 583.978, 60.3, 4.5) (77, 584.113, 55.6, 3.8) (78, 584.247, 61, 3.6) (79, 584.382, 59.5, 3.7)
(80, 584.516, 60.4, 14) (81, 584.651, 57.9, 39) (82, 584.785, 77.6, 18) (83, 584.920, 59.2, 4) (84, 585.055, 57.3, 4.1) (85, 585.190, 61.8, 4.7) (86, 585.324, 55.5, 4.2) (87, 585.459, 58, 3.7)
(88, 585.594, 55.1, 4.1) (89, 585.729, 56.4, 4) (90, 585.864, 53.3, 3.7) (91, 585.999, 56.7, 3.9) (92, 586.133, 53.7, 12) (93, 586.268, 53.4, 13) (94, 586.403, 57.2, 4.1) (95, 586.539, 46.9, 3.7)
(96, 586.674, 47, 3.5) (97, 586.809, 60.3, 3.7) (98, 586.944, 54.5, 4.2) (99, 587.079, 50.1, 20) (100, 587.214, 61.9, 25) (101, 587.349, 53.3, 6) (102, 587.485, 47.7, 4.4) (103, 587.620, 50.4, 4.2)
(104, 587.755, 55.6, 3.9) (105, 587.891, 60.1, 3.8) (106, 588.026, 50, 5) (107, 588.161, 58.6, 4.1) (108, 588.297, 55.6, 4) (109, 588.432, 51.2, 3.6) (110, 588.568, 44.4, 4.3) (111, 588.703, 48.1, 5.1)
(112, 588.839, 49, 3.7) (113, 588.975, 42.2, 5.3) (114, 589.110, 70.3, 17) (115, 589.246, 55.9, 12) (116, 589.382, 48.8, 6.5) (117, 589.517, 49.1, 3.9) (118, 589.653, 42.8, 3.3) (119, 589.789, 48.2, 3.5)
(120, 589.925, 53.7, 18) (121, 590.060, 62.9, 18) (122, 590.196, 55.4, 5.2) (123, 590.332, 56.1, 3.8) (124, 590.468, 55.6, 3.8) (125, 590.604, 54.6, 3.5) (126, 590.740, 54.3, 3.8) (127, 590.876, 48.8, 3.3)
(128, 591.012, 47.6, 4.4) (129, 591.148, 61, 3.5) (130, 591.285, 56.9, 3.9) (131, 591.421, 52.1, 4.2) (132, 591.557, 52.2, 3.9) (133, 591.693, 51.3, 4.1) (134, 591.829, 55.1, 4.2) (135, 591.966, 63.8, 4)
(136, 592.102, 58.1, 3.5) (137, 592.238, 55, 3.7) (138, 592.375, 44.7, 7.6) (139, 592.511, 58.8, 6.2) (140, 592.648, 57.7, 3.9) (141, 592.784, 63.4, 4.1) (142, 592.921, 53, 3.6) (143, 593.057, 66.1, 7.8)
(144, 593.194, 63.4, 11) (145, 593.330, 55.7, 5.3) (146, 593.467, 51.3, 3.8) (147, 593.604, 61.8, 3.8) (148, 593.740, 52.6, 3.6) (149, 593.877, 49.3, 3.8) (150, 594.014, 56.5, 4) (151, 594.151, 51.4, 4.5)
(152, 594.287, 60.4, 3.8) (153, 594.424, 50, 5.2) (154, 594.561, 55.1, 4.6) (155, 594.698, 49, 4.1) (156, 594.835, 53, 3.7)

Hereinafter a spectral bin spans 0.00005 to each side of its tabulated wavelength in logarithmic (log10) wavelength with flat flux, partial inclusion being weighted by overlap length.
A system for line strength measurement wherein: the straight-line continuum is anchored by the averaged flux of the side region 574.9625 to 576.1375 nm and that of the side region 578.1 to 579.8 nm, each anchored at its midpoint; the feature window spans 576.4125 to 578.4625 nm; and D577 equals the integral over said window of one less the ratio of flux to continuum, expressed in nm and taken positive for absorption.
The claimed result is 0.14 nm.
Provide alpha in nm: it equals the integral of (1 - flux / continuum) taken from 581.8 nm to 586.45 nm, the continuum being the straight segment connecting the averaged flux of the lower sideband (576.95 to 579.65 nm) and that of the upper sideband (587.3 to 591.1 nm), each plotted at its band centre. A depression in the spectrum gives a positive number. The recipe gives -0.34 nm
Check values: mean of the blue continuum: 58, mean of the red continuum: 52.6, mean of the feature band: 59.2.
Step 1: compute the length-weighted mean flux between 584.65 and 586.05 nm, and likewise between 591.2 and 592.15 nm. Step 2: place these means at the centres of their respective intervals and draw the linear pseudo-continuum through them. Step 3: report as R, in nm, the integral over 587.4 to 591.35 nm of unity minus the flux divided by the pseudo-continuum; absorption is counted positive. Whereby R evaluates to 0.27 nm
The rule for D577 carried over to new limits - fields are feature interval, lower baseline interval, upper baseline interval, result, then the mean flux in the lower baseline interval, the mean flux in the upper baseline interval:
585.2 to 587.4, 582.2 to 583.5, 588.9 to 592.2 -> 0.04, 57.1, 54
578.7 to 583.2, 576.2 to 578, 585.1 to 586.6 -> -0.16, 54.9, 55.3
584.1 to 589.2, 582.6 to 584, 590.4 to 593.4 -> 0.38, 62.5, 55.9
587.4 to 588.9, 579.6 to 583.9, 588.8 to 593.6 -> 0.11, 58.7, 54.8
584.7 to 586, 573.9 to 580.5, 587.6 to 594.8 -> -0.08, 57.9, 54.3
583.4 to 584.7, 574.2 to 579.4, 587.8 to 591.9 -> -0.21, 57.6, 53.1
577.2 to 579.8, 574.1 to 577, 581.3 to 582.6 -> -0.07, 57.6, 56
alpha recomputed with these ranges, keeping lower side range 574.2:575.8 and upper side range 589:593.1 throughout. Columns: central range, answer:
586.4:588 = 0.07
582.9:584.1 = -0.14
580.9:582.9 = 0.01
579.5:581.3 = -0.01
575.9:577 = 0.08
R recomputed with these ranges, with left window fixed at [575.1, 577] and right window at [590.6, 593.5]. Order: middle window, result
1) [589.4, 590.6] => 0.07 nm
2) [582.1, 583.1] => 0.01 nm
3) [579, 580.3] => 0.01 nm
